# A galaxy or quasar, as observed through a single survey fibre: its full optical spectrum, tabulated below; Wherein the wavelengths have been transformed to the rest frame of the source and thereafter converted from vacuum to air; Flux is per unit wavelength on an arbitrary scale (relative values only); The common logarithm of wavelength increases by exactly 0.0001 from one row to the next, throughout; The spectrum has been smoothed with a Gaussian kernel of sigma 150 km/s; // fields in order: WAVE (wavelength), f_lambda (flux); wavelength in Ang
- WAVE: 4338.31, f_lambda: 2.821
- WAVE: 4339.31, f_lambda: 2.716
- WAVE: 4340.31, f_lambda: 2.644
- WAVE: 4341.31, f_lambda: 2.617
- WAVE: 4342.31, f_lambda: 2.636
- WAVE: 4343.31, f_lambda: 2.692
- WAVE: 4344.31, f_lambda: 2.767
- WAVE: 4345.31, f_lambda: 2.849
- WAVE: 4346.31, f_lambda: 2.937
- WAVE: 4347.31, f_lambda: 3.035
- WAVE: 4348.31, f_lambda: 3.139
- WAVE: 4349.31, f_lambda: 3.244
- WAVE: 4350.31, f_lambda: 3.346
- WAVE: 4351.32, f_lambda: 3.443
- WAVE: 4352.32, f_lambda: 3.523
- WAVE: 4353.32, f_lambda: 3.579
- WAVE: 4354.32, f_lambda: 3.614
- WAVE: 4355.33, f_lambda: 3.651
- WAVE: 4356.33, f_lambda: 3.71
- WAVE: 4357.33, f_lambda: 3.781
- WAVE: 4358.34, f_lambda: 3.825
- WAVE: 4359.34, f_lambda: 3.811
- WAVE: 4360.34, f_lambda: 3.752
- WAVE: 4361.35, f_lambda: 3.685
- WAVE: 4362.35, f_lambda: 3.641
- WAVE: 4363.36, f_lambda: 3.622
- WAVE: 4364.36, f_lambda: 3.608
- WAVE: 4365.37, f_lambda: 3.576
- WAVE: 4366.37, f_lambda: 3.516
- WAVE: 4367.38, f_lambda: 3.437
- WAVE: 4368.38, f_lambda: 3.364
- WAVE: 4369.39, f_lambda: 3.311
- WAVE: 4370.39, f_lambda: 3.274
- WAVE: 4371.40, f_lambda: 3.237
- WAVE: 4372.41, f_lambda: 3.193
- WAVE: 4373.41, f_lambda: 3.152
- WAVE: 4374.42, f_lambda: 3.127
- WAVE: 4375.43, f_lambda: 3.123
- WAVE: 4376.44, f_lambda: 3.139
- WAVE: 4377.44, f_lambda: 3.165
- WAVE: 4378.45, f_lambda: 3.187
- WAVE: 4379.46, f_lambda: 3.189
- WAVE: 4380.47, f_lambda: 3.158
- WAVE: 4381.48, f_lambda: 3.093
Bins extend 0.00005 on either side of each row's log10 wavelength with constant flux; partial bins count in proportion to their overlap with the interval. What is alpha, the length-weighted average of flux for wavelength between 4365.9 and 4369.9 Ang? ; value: 3.41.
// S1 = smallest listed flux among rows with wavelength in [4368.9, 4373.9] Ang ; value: 3.152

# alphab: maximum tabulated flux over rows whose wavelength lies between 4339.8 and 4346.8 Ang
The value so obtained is 2.937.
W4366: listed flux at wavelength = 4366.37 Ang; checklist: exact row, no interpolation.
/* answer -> 3.516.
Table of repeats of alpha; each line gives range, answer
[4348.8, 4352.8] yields 3.38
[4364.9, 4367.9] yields 3.52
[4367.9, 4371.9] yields 3.3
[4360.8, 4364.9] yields 3.63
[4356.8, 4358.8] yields 3.79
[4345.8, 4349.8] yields 3.09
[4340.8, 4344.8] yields 2.68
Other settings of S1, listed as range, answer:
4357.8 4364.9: 3.608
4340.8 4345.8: 2.617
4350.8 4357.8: 3.443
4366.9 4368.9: 3.364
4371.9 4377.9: 3.123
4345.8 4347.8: 2.937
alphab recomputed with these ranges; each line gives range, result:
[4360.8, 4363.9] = 3.685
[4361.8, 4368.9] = 3.641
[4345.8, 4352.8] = 3.523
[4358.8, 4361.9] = 3.811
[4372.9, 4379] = 3.187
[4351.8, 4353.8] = 3.579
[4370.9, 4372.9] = 3.237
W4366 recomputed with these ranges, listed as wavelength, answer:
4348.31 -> 3.139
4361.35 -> 3.685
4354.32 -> 3.614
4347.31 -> 3.035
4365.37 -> 3.576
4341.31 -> 2.617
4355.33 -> 3.651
